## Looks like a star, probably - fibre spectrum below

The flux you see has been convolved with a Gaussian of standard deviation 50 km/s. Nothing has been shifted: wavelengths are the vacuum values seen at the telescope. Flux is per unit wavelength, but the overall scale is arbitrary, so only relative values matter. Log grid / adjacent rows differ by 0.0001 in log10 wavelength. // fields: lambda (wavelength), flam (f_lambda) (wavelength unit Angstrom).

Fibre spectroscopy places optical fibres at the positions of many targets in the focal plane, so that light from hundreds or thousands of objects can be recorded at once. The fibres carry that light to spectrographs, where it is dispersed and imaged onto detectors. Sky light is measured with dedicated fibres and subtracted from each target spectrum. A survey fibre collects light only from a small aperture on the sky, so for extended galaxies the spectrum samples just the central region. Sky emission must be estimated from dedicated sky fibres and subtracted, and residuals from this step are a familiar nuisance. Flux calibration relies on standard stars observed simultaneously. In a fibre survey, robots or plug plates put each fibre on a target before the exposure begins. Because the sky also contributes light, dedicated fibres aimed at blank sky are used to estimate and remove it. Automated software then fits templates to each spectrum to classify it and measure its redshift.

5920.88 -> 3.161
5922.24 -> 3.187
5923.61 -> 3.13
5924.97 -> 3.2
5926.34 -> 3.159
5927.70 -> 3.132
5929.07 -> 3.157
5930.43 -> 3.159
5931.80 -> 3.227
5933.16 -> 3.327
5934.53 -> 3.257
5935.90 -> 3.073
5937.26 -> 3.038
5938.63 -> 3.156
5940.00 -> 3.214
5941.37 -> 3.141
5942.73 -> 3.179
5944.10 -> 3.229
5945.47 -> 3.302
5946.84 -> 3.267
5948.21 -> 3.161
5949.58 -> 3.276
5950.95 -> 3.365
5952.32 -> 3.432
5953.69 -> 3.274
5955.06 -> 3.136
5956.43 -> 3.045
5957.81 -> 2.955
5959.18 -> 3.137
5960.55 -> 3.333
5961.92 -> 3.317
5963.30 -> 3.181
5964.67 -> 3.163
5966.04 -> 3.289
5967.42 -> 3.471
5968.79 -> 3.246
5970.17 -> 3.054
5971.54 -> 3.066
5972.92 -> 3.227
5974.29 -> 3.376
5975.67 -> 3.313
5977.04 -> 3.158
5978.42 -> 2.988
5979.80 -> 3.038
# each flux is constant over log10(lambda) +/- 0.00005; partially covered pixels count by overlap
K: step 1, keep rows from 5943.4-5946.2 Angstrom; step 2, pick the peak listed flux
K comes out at 3.302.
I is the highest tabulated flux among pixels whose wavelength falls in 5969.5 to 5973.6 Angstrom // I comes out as 3.227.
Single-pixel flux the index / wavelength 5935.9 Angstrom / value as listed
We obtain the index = 3.073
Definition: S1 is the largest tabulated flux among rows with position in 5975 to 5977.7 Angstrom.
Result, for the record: 3.313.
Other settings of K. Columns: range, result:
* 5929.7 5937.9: 3.327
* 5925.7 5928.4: 3.159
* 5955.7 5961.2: 3.333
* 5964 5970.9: 3.471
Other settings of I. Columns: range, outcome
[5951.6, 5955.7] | 3.432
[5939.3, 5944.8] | 3.229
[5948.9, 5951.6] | 3.365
